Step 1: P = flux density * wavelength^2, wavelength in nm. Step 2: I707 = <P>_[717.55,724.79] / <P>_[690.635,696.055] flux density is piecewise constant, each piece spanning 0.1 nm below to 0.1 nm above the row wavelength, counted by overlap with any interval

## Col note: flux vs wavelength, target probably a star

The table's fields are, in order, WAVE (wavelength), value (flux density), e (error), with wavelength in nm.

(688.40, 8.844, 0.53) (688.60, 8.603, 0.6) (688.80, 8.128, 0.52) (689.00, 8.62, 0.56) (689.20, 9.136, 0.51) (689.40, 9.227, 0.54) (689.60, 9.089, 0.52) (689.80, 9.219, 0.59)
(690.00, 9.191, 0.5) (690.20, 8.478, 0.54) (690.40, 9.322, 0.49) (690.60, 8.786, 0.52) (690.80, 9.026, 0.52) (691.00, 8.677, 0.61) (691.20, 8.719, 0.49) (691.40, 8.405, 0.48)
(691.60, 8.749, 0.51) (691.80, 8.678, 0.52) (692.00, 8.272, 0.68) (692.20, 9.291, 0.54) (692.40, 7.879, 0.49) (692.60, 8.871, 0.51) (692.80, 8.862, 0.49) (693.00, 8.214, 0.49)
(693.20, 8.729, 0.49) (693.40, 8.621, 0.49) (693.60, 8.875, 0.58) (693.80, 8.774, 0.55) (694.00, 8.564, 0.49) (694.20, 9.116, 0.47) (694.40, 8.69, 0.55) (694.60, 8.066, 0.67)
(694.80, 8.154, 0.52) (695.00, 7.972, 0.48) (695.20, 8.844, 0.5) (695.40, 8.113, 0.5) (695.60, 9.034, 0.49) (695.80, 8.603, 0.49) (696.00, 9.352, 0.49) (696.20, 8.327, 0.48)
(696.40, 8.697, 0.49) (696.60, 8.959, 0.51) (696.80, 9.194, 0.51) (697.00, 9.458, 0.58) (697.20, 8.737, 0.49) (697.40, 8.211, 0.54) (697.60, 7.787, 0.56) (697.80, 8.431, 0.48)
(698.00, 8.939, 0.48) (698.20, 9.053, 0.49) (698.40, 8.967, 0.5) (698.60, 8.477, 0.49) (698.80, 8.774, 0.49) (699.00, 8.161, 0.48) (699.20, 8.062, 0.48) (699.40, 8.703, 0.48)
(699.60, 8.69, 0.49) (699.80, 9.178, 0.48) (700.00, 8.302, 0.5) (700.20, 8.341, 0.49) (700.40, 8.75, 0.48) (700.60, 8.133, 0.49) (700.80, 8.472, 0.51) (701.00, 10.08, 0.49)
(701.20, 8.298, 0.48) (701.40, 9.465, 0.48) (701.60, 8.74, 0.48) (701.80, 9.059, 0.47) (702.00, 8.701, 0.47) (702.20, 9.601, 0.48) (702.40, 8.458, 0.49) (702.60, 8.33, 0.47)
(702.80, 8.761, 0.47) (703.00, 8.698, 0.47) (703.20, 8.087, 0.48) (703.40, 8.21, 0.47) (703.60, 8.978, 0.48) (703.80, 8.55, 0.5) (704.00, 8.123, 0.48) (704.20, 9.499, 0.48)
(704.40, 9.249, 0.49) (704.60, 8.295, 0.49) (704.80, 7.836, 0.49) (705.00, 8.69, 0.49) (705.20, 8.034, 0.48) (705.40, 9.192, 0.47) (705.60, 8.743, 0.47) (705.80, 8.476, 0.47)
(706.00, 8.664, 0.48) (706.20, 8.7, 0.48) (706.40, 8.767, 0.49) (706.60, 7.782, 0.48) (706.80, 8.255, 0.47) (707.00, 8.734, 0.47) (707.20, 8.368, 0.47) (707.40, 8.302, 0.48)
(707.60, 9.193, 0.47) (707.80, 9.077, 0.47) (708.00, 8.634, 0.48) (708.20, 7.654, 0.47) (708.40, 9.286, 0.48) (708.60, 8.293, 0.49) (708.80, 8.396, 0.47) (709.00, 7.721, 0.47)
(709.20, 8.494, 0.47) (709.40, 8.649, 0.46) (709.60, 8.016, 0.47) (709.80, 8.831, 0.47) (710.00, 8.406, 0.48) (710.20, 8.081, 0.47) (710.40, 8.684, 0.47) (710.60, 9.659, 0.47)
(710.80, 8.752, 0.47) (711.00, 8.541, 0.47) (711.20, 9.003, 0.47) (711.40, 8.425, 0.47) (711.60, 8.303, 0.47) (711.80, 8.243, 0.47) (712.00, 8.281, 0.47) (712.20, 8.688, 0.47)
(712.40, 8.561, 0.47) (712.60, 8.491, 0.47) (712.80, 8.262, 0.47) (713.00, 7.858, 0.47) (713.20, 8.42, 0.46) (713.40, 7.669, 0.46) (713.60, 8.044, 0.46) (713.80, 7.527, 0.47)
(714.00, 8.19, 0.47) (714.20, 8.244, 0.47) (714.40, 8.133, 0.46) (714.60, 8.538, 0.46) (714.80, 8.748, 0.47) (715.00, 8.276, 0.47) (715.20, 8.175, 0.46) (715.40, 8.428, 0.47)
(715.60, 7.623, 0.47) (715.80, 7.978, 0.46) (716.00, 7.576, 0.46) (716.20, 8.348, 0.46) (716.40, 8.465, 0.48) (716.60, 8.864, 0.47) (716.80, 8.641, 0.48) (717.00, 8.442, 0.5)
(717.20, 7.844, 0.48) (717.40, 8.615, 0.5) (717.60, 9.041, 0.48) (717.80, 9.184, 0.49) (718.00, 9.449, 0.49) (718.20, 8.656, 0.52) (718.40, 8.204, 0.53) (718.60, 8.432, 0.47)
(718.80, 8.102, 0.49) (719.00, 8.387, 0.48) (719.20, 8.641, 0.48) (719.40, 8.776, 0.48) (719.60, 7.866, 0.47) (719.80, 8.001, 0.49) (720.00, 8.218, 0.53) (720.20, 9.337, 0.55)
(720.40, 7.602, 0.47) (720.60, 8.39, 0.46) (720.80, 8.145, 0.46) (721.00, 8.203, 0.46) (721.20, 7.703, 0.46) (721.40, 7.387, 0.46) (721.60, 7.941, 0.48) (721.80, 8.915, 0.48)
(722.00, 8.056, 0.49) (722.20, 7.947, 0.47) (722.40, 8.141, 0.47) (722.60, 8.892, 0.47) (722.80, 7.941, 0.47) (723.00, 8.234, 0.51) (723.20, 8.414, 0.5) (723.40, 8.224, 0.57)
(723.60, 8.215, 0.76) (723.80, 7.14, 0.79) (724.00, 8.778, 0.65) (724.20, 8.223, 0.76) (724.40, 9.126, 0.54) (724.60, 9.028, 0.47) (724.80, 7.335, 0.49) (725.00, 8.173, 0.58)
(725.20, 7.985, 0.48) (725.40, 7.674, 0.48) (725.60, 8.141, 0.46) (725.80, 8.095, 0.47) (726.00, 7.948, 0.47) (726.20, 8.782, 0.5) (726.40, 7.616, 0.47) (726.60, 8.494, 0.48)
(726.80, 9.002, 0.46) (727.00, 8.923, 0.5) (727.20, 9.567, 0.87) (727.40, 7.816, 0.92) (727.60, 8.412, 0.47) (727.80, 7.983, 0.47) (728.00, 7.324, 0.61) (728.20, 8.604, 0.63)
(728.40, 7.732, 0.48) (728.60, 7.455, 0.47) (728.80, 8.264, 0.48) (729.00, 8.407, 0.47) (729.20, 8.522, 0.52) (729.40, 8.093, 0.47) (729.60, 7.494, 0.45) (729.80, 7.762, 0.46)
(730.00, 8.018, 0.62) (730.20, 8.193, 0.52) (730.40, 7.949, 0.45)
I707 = 1.05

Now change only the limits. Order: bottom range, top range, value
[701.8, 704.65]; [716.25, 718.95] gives 1.03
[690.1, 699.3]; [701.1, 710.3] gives 1.02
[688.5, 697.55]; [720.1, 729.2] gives 1.03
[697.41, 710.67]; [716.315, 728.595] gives 1.02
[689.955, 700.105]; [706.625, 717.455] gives 1.02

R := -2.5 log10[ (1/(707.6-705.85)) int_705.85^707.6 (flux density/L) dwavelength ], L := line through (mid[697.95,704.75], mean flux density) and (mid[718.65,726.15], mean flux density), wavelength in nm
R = 0.01 mag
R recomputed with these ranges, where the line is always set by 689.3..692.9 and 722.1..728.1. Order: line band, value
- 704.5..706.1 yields 0.01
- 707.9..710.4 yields 0.02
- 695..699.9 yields 0.00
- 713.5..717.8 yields 0.01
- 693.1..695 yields 0.02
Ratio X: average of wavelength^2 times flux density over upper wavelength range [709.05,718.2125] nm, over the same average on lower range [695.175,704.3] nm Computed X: 1.0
